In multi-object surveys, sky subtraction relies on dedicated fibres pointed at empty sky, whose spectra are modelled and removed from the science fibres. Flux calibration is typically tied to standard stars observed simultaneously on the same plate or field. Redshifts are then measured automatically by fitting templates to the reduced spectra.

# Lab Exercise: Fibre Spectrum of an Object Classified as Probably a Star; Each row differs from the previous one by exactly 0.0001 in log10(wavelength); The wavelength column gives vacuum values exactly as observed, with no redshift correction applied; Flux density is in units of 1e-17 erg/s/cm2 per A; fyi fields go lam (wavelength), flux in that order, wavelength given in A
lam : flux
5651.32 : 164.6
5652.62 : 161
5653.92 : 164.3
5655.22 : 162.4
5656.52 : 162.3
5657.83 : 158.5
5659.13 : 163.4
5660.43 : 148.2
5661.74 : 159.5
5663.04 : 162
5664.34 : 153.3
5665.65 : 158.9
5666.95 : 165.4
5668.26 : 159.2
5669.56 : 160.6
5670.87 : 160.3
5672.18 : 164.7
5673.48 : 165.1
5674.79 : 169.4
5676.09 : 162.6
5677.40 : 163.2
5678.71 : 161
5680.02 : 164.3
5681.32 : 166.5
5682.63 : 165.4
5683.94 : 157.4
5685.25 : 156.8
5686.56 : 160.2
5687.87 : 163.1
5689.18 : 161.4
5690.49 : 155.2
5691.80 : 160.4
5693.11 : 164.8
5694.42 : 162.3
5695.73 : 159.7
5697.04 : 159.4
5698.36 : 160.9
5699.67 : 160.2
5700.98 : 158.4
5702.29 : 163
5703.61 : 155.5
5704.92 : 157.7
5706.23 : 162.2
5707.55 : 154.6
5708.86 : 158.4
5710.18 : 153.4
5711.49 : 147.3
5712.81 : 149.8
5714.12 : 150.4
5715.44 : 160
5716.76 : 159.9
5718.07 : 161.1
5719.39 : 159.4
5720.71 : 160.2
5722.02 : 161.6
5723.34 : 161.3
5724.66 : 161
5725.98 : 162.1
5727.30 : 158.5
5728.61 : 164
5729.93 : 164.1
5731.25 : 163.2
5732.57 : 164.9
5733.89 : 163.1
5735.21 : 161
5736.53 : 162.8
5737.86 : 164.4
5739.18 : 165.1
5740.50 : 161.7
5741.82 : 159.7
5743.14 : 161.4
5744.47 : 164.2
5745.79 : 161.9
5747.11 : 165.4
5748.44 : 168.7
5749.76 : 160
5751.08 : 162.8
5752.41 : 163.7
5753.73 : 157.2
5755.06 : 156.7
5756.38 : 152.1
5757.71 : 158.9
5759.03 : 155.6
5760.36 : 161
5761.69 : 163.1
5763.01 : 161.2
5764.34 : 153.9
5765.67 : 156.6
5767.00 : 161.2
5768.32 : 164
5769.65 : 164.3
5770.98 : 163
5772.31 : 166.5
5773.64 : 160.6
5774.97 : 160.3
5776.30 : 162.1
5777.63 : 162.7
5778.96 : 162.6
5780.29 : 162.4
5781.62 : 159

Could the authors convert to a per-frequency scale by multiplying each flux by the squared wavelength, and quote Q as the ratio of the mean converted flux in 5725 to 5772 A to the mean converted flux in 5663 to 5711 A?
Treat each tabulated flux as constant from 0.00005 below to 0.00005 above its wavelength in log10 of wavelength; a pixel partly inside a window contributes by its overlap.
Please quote 1.03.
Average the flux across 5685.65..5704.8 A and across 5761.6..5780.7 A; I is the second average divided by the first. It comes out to 1.0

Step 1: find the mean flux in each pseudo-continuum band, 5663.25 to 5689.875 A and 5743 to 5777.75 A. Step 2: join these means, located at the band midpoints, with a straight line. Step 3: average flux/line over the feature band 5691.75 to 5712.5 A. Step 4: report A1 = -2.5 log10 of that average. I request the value 0.02 mag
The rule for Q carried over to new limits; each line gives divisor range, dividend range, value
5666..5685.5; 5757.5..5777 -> 1.02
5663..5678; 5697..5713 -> 0.98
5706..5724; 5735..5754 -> 1.05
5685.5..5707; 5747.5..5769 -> 1.02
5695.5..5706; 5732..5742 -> 1.03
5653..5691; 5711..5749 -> 1.02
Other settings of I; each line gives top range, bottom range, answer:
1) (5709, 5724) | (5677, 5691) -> 0.97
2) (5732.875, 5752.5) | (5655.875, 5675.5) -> 1.01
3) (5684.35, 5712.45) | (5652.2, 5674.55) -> 0.99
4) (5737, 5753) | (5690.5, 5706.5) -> 1.02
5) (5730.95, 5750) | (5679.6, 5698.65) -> 1.01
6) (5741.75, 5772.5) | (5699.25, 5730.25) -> 1.02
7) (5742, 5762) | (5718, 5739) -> 0.99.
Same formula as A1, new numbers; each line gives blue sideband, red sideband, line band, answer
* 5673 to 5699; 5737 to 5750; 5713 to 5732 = 0.02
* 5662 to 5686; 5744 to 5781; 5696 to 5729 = 0.02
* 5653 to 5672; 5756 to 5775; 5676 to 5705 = -0.01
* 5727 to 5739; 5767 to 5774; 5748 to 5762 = 0.02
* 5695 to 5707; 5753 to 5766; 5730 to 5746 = -0.03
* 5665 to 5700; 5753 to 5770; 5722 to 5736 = -0.01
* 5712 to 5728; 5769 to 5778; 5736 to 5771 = 0.00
